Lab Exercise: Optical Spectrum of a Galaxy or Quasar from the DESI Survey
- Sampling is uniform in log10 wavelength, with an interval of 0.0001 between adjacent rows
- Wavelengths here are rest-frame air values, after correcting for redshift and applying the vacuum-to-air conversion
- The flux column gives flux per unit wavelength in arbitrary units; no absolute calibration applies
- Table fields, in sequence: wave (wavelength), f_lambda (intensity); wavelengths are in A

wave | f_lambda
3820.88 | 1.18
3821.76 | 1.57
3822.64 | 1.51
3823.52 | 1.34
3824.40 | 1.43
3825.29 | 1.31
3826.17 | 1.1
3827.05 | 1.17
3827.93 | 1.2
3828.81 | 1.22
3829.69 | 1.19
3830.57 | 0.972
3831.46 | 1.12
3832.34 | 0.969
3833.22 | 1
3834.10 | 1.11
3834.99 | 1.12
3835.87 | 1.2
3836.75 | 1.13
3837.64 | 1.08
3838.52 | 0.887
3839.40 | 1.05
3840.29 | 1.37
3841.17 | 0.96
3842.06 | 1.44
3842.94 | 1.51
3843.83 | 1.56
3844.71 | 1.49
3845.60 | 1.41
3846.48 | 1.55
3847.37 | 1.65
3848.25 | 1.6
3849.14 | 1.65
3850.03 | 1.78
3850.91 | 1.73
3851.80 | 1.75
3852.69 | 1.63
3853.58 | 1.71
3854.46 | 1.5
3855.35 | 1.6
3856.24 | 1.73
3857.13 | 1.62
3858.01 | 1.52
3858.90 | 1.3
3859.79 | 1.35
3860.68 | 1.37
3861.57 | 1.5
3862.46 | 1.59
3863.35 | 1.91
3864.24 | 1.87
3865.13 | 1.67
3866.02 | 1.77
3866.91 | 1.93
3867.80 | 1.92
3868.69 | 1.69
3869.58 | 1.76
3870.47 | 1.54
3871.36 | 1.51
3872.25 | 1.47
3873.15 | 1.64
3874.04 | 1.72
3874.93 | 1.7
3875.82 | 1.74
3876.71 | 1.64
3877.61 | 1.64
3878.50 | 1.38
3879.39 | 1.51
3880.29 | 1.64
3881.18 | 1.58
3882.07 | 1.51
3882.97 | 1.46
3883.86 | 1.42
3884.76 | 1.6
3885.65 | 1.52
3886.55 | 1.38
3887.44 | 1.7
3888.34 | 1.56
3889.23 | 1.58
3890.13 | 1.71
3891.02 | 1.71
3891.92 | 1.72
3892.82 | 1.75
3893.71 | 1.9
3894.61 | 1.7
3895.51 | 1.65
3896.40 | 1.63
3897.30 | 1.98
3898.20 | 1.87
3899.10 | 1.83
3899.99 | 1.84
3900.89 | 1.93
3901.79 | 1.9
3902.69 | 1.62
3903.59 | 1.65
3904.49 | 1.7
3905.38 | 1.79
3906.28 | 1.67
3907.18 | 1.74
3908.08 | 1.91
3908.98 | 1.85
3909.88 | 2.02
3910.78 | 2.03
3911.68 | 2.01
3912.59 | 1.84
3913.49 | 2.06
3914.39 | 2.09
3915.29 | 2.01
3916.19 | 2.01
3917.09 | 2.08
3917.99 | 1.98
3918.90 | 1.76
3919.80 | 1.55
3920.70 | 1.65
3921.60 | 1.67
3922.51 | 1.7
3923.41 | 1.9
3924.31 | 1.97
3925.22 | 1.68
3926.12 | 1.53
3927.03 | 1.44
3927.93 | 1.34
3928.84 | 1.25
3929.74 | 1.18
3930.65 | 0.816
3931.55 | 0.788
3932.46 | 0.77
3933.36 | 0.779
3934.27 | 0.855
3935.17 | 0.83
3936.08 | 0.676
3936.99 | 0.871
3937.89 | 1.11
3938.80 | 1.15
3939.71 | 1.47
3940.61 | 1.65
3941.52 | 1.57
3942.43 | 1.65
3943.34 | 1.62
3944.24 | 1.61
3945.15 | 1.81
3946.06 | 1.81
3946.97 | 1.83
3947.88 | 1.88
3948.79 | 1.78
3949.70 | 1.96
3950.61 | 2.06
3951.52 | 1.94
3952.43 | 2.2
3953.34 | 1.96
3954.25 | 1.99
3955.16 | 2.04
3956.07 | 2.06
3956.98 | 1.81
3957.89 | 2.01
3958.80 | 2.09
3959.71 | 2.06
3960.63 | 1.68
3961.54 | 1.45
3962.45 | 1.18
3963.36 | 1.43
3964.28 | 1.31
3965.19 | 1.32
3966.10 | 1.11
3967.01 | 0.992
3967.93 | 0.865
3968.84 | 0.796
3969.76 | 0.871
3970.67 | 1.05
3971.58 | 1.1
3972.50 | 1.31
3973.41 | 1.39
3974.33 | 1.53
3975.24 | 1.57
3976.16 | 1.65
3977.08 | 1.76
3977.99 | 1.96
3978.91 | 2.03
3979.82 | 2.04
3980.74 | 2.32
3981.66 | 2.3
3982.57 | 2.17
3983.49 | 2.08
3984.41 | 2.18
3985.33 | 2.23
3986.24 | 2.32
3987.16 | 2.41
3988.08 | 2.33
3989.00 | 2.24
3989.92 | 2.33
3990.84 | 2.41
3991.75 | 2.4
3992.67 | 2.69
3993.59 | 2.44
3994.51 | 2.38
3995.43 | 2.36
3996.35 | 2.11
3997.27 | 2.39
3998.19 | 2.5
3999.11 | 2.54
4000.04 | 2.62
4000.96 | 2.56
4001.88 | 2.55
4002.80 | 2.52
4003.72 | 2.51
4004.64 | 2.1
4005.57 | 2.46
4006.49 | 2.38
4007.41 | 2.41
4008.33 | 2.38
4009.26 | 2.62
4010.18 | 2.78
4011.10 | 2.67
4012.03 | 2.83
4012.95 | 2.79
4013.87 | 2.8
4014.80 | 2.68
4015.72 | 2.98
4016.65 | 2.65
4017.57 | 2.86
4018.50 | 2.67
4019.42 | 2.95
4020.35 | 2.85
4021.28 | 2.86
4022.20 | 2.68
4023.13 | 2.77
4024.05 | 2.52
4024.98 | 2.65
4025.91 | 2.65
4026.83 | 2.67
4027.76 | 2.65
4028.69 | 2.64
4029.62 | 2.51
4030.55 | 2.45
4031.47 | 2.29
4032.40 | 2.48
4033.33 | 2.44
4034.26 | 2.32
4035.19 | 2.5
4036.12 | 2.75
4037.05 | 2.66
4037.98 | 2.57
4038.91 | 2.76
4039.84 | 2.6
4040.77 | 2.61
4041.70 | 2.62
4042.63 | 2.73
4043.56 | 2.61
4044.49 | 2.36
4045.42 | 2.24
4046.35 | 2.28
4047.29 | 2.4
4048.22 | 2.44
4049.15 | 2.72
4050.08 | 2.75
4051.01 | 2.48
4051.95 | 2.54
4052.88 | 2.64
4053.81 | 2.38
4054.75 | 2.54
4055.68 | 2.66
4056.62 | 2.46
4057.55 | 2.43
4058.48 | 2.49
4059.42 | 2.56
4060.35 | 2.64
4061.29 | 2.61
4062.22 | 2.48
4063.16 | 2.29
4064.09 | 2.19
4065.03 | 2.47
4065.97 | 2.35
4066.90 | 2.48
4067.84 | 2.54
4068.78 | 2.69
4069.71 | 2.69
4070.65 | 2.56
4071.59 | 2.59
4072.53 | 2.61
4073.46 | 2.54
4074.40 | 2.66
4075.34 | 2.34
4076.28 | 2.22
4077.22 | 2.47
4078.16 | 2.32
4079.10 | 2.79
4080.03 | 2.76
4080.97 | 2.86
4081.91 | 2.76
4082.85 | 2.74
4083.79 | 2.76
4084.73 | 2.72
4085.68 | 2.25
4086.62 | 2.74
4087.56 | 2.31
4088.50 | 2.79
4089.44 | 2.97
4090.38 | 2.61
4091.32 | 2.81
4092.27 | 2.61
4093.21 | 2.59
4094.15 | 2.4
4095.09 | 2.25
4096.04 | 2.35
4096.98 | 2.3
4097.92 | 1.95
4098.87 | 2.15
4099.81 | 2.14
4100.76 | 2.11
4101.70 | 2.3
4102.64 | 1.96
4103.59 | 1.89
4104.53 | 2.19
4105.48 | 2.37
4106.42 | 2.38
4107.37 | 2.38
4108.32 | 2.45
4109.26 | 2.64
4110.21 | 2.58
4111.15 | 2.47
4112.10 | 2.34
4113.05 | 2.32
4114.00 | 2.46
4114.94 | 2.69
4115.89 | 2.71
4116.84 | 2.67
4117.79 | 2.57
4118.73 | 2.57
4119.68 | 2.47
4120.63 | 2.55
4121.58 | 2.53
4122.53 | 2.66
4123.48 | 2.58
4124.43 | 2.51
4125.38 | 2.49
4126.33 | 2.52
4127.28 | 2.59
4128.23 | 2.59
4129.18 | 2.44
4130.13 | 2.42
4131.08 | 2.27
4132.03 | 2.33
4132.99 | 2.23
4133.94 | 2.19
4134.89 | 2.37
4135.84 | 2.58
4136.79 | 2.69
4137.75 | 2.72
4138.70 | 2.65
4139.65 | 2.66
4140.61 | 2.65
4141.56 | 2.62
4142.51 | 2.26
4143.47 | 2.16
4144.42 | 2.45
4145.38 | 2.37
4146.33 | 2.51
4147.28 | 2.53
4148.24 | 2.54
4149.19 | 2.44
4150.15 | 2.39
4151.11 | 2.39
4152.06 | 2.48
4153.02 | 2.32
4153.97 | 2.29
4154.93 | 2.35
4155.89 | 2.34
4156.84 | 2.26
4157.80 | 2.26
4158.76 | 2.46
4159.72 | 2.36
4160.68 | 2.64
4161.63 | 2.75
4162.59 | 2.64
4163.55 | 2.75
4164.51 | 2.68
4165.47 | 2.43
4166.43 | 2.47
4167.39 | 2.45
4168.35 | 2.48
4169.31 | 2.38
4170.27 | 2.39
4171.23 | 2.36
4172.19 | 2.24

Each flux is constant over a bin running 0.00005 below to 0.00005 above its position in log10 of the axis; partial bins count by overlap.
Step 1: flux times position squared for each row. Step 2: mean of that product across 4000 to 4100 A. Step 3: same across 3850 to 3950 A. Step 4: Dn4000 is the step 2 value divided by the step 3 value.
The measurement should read 1.70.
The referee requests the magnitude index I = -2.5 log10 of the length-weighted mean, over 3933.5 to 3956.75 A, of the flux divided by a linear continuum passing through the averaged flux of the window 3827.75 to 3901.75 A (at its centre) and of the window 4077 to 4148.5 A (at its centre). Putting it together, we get 0.15 mag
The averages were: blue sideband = 1.54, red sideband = 2.48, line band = 1.61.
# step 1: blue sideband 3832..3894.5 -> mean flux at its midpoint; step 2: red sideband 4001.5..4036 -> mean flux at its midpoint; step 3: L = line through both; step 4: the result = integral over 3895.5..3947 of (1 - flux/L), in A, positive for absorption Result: 8.5 A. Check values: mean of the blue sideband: 1.53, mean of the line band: 1.6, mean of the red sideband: 2.61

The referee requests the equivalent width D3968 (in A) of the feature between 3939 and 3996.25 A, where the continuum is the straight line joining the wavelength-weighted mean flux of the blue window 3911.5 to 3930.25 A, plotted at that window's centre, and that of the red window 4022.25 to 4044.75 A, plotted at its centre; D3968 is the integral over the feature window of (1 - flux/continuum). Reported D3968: 7.5 A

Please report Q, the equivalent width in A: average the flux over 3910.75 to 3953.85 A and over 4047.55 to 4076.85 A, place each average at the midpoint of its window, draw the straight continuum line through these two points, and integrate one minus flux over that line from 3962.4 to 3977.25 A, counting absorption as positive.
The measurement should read 4.9 A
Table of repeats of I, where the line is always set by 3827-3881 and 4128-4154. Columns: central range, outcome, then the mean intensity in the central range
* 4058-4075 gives -0.150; 2.52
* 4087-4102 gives -0.059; 2.42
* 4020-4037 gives -0.246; 2.59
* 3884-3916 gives -0.094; 1.78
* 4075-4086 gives -0.155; 2.59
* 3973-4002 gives -0.145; 2.21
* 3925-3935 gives 0.485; 1.11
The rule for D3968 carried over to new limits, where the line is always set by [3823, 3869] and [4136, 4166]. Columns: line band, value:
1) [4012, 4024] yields -4.53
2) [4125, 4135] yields 0.04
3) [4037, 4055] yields -3.59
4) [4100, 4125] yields -0.85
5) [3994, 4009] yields -3.50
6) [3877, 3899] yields -0.81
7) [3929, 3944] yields 5.36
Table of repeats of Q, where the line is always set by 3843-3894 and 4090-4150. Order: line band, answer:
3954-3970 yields 3.5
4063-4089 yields -2.9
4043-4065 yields -2.6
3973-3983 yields 0.5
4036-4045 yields -1.8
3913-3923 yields -0.5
